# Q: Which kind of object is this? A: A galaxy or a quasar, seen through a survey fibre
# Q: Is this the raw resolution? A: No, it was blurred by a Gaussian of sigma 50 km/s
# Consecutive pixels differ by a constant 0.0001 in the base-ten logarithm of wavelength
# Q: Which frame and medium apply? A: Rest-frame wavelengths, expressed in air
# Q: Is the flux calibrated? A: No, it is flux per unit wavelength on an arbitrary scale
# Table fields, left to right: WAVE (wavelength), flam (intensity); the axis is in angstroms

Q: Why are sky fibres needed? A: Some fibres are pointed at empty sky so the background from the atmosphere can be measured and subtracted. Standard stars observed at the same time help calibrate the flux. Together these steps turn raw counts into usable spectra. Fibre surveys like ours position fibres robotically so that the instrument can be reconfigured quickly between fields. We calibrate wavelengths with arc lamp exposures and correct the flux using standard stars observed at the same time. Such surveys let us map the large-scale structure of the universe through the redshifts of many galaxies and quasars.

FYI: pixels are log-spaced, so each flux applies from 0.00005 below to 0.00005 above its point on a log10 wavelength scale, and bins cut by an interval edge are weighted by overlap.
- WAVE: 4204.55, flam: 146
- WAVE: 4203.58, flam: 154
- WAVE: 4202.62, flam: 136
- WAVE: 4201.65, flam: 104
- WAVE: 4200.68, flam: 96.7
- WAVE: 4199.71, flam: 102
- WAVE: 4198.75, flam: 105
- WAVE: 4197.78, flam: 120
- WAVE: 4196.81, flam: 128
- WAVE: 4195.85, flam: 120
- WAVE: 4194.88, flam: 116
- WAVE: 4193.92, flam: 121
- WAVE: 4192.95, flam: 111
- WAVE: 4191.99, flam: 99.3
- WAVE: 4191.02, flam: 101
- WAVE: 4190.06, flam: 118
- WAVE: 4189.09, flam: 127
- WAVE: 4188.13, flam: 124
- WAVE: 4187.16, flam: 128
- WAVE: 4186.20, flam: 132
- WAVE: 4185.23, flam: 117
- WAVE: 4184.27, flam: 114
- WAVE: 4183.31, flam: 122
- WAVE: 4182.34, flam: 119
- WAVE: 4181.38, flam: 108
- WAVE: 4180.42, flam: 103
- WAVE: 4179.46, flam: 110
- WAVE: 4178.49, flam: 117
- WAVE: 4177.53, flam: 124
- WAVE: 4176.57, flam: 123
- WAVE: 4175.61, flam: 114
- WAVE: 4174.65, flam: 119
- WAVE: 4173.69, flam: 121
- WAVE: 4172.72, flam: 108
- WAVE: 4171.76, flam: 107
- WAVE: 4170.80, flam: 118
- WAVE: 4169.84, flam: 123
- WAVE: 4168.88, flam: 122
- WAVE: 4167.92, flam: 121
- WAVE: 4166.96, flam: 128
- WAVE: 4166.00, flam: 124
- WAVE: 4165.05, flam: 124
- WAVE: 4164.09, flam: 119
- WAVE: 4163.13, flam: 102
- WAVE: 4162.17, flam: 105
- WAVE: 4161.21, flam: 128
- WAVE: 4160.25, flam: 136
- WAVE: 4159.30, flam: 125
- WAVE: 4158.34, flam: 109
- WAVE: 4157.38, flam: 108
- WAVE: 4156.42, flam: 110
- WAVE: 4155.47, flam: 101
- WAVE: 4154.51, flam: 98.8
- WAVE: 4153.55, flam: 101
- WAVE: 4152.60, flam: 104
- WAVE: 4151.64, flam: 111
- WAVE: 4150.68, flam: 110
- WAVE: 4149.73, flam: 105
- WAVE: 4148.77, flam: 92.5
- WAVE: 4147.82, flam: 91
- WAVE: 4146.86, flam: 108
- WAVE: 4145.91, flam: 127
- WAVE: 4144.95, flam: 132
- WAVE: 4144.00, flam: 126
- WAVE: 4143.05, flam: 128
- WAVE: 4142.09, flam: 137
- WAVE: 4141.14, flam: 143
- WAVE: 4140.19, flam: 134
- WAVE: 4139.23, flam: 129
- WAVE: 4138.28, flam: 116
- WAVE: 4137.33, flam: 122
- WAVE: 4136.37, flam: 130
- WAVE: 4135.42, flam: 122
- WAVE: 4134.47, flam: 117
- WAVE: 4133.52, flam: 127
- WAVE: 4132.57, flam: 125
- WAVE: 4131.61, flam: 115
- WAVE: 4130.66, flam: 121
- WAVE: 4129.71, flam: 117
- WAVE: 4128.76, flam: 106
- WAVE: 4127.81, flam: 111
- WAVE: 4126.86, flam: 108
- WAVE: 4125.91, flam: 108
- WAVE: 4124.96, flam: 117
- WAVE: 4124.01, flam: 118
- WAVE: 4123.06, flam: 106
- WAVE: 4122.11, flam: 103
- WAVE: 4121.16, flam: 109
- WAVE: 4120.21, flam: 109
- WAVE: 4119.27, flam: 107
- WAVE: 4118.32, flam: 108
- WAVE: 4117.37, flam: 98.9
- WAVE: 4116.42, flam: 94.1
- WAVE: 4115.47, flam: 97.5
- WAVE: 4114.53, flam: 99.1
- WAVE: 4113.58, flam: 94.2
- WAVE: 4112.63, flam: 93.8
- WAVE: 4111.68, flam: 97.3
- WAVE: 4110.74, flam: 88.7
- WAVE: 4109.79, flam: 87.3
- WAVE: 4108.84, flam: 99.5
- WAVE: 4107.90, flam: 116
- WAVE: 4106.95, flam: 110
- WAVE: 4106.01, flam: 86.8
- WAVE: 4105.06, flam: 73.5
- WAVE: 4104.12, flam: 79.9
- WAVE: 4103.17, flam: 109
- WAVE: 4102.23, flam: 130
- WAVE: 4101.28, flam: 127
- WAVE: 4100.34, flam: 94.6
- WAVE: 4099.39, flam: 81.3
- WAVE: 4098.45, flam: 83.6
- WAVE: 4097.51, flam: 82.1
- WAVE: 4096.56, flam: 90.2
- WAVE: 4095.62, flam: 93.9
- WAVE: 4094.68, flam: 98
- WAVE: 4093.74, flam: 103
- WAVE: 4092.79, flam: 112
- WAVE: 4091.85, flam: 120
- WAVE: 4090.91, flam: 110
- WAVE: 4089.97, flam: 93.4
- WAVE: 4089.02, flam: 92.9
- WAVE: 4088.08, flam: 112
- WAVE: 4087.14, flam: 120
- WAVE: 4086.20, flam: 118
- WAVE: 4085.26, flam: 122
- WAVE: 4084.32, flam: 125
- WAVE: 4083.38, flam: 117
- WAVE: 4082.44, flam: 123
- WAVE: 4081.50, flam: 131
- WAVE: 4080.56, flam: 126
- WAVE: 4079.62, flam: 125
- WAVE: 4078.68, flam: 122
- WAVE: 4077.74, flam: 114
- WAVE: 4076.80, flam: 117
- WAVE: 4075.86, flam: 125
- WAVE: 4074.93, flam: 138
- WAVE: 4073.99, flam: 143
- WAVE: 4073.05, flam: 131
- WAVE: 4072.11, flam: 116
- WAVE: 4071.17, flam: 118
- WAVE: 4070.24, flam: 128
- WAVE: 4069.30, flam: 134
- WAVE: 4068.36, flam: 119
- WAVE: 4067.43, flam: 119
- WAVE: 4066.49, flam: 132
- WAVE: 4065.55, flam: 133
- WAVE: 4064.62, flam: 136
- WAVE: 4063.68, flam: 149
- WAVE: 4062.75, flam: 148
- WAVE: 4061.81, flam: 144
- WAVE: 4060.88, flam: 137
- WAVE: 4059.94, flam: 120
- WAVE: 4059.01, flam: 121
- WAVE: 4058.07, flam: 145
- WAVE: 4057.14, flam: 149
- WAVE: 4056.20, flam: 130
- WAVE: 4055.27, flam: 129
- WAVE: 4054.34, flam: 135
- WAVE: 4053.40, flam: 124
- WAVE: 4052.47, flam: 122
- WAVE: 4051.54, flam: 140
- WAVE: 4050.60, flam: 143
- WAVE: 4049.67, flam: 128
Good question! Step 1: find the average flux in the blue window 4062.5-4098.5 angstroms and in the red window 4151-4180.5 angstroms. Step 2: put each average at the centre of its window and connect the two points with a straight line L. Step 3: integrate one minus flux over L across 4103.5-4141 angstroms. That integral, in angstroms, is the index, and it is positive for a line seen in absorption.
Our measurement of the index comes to 2.8 angstroms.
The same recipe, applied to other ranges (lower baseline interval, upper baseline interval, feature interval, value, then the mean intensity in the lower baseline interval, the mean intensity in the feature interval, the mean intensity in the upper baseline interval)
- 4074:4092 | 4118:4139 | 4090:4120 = 4.7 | 119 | 98.9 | 115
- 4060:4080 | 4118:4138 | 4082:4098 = 2.2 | 130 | 108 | 115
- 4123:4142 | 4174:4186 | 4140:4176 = 0.6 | 120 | 116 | 116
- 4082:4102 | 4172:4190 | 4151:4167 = 0.3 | 106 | 113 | 118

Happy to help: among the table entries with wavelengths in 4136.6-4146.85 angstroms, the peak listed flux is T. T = 143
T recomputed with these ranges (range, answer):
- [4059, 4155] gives 149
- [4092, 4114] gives 130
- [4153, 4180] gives 136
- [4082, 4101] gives 125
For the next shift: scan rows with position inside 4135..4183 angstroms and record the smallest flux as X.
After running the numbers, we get 91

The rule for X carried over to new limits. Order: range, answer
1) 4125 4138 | 106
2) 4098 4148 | 73.5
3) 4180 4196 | 99.3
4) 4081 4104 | 81.3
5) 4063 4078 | 114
